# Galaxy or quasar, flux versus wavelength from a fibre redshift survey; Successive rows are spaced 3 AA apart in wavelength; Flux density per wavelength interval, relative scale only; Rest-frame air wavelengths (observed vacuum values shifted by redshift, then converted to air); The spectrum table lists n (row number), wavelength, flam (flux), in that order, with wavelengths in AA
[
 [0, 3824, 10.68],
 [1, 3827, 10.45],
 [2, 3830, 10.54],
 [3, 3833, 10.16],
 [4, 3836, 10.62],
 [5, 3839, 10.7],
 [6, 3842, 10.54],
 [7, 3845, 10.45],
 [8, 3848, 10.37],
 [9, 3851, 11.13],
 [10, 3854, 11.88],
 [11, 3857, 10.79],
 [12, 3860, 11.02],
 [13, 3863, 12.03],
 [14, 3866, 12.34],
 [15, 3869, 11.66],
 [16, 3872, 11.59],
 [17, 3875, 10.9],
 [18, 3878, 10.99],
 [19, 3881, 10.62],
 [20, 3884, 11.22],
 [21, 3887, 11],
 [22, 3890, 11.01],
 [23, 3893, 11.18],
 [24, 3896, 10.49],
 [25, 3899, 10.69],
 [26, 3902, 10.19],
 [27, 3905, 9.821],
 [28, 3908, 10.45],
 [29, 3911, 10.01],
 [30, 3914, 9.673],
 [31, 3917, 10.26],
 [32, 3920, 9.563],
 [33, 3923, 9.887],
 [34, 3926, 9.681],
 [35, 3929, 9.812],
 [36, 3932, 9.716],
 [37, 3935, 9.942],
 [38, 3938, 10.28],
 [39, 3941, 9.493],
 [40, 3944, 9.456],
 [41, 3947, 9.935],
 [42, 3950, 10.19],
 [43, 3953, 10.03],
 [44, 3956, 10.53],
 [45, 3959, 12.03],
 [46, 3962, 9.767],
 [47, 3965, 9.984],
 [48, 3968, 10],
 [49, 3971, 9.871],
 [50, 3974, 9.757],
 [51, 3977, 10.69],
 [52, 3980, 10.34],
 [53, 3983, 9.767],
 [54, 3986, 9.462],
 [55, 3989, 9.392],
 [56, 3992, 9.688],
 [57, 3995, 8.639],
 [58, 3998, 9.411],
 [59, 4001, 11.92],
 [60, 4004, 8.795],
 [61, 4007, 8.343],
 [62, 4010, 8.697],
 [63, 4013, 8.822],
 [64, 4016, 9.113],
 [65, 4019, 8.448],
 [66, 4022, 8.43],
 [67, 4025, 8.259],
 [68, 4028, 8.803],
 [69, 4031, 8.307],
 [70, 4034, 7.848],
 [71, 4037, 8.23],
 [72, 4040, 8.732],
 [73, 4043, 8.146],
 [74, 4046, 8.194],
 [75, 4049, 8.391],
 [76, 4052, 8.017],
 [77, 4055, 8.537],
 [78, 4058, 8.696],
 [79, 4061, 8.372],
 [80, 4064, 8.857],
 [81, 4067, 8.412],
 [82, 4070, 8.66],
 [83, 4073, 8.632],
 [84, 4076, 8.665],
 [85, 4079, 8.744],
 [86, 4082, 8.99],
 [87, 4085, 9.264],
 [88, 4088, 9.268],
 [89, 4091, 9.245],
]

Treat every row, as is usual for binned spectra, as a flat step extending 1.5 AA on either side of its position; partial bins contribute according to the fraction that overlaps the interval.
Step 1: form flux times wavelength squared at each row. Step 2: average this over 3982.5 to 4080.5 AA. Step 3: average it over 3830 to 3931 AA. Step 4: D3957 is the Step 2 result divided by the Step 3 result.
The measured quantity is 0.9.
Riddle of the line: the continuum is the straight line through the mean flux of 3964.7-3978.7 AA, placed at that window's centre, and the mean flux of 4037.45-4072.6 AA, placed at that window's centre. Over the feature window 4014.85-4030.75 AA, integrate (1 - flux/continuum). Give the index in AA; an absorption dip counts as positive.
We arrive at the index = 0.9 AA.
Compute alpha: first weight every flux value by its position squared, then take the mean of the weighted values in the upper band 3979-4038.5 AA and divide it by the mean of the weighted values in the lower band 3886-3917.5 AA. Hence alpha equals 0.91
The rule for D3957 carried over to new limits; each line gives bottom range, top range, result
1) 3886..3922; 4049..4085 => 0.90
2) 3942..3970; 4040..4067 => 0.87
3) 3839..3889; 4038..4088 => 0.85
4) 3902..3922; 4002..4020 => 0.93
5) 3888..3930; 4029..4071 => 0.88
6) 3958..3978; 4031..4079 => 0.86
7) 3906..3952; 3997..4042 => 0.93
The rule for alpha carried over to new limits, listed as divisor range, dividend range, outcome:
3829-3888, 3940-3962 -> 0.97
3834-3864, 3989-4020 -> 0.91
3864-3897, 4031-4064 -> 0.81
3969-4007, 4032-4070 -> 0.89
